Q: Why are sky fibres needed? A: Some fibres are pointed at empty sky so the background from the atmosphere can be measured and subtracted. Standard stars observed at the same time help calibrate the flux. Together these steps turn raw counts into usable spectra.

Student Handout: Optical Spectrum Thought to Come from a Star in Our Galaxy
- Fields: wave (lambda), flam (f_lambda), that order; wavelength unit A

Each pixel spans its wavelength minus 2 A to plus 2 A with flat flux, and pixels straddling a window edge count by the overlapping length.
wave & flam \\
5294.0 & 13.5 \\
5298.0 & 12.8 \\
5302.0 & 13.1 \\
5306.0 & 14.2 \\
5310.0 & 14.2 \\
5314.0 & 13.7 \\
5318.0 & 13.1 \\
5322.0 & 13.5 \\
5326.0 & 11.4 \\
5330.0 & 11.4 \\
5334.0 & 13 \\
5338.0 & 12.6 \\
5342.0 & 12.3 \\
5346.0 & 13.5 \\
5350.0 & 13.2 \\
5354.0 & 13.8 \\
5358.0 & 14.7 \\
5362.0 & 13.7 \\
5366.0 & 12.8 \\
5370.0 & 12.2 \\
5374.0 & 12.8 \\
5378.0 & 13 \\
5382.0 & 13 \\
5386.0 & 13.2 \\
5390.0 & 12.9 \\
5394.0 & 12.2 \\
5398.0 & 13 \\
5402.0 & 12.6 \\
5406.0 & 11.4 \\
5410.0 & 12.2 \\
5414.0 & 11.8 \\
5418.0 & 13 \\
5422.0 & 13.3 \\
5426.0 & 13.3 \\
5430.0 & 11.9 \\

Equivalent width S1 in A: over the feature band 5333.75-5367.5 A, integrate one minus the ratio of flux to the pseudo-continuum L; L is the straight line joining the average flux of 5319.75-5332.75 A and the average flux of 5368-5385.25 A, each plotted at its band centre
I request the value -2.3 A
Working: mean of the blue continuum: 12.2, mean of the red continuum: 12.8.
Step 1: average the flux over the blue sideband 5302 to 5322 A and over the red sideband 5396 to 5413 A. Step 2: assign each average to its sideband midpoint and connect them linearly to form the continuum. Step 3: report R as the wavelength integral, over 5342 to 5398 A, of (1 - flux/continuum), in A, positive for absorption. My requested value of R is -1.4 A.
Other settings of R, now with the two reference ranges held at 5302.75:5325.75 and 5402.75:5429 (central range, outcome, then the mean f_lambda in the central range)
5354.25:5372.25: -0.5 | 13.4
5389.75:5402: 0.0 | 12.7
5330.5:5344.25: 0.8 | 12.5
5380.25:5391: -0.2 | 13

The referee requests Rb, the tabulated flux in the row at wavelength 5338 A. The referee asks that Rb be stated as 12.6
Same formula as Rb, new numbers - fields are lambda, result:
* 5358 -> 14.7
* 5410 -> 12.2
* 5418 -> 13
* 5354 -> 13.8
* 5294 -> 13.5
